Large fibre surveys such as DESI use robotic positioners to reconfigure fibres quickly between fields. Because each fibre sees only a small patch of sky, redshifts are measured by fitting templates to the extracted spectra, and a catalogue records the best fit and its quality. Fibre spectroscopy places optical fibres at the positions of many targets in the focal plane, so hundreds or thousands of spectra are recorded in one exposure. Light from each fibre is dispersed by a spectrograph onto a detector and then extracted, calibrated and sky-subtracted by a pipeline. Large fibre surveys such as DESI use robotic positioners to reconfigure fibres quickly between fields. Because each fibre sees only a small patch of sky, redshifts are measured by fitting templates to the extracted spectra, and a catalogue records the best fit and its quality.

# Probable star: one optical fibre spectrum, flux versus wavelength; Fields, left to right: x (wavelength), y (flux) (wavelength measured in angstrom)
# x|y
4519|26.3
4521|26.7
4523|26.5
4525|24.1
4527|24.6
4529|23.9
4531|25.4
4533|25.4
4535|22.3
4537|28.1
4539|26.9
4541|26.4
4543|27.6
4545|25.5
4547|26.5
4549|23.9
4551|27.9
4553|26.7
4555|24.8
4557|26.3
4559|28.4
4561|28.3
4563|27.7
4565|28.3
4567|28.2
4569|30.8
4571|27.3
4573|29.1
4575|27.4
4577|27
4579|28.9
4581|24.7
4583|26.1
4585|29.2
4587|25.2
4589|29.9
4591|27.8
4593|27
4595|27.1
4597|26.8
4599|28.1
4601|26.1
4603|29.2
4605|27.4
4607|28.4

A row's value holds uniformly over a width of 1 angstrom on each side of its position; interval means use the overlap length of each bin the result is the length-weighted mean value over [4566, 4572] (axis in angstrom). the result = 28.8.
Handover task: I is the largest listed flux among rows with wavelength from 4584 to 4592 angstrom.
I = 29.9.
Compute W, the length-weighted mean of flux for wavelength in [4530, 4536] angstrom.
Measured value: 24.4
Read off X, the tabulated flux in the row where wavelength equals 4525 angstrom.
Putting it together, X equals 24.1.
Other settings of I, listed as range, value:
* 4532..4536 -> 25.4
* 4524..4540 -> 28.1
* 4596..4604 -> 29.2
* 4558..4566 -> 28.4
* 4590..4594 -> 27.8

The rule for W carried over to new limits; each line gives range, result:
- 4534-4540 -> 25.8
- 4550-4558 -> 26.4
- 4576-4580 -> 27.9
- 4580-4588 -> 26.3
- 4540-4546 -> 26.5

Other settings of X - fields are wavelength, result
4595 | 27.1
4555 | 24.8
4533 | 25.4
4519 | 26.3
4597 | 26.8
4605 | 27.4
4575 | 27.4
